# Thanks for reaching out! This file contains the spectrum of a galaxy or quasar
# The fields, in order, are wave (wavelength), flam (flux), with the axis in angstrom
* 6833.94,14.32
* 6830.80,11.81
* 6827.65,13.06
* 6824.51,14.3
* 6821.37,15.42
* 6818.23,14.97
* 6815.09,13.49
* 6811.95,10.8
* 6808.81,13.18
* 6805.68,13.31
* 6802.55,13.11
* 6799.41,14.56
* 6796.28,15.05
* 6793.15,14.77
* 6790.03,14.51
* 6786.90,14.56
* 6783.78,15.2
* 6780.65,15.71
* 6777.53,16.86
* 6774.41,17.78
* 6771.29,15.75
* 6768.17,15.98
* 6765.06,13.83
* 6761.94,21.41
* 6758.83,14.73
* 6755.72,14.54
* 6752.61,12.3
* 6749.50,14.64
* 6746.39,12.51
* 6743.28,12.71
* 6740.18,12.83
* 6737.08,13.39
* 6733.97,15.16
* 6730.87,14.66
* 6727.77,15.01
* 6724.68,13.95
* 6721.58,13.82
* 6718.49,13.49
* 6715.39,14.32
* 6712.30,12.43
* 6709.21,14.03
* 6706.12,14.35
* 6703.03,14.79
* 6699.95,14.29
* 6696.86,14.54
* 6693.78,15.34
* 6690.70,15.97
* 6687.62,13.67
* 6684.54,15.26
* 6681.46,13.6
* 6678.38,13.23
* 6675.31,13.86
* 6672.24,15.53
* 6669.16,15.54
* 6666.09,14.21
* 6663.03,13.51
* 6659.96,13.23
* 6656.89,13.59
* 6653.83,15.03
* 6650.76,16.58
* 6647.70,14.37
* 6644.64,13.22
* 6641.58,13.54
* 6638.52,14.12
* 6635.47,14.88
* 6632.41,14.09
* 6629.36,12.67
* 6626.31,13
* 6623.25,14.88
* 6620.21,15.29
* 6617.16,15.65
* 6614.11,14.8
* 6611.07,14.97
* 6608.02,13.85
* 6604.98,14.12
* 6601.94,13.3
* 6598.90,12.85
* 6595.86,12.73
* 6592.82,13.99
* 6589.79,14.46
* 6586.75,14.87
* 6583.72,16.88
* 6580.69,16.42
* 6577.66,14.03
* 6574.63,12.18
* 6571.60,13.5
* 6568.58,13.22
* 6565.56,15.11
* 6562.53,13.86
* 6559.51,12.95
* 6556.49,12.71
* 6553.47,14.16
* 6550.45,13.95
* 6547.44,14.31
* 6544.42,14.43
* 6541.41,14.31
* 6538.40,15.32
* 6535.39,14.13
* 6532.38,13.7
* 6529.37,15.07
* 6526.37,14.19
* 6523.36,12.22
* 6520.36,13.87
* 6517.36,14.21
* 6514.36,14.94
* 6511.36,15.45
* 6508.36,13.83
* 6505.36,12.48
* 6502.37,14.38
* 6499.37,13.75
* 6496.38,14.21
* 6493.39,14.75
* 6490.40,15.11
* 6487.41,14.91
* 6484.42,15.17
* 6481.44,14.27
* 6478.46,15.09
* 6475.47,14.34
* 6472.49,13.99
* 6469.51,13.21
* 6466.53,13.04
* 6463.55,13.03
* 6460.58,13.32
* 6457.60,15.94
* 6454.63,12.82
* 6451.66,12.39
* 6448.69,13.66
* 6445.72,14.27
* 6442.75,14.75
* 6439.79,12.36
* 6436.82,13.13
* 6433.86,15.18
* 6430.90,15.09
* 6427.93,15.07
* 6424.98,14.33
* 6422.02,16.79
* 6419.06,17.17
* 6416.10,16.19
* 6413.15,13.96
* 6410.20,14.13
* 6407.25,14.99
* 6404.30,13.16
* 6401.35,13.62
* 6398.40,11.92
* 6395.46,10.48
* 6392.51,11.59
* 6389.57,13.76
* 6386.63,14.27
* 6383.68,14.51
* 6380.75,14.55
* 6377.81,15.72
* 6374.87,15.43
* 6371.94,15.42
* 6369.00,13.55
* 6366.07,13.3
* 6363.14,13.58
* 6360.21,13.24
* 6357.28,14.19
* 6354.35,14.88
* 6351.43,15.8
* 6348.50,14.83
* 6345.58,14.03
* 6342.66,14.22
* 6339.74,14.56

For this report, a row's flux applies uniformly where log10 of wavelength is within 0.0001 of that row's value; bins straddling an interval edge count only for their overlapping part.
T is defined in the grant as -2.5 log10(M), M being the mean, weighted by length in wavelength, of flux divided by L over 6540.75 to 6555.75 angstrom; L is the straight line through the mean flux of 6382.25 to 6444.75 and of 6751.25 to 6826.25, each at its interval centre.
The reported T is 0.02 mag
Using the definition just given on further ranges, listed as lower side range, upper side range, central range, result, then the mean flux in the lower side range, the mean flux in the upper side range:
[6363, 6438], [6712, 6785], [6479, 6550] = 0.01 mag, 14.3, 14.7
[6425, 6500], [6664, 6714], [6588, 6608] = 0.05 mag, 14.1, 14.4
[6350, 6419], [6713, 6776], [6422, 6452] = -0.01 mag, 14.1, 14.6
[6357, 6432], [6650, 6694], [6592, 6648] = 0.03 mag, 14.2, 14.5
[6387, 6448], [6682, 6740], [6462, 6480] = 0.03 mag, 14.1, 14.3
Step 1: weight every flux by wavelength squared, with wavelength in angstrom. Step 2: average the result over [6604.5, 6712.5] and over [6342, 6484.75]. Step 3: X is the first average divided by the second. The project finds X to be 1.09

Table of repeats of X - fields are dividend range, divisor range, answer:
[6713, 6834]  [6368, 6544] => 1.12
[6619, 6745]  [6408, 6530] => 1.06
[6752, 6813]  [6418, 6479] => 1.17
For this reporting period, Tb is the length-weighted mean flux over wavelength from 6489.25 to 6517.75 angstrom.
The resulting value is 14.3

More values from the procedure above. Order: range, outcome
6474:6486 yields 14.7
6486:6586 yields 14.2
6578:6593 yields 15.3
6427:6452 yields 14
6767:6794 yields 15.7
